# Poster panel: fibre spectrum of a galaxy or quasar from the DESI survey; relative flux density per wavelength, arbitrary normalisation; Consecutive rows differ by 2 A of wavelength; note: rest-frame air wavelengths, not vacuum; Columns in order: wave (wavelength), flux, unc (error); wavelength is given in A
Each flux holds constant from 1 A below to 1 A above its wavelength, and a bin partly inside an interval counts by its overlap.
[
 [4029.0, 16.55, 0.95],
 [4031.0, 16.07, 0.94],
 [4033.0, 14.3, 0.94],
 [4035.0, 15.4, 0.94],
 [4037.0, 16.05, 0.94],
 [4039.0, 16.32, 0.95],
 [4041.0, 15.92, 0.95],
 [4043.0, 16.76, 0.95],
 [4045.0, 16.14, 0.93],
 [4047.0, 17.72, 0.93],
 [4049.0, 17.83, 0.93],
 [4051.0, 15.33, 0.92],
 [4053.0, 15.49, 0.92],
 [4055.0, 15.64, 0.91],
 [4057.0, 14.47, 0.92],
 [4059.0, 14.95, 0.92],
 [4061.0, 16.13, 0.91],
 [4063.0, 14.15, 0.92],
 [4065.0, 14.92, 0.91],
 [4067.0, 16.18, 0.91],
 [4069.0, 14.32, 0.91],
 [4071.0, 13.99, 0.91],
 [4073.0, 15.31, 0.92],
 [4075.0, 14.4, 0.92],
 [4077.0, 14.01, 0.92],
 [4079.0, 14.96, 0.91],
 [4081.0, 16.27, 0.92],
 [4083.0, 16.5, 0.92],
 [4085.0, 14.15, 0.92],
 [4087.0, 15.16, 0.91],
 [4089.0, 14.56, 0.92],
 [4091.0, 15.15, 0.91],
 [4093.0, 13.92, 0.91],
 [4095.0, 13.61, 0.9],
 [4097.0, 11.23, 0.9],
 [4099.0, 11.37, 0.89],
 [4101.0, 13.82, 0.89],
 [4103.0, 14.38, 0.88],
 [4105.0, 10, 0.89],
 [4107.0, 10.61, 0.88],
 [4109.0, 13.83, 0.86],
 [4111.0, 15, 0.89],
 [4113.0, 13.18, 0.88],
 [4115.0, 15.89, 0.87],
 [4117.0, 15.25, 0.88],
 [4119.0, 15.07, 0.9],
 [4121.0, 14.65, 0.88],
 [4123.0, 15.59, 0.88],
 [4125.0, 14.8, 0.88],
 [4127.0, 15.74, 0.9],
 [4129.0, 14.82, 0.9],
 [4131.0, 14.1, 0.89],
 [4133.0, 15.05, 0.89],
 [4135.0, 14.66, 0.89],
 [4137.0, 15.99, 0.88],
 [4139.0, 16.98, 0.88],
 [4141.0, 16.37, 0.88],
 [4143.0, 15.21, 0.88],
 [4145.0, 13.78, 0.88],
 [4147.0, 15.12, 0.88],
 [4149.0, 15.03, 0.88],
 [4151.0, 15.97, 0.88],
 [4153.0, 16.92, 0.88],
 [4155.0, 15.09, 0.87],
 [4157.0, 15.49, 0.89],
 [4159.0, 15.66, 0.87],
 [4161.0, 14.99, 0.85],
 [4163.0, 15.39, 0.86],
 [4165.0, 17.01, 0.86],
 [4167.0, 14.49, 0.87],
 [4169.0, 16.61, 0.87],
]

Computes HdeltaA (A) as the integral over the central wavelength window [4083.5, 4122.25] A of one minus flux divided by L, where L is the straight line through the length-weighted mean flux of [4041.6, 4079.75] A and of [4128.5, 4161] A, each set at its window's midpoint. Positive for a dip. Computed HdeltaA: 4.1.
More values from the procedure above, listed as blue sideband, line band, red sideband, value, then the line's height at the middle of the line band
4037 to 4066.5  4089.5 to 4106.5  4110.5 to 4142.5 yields 2.8 A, 15.4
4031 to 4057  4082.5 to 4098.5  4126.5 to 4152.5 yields 1.6 A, 15.7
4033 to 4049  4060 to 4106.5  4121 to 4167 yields 4.9 A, 15.9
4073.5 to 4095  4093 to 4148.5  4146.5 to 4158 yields 3.6 A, 15.3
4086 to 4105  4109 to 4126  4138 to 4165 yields -0.6 A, 14.3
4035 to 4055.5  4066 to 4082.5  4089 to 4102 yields -0.5 A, 14.6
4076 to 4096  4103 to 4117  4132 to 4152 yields 1.6 A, 15.1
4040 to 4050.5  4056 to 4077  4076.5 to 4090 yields 1.4 A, 15.9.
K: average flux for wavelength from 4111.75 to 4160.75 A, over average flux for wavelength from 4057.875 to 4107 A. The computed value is 1.07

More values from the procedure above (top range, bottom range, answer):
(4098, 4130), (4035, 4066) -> 0.88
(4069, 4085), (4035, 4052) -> 0.91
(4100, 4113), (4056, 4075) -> 0.87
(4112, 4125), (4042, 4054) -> 0.90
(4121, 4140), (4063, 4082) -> 1.03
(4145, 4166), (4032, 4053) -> 0.96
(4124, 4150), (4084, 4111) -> 1.14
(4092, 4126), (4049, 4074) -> 0.90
